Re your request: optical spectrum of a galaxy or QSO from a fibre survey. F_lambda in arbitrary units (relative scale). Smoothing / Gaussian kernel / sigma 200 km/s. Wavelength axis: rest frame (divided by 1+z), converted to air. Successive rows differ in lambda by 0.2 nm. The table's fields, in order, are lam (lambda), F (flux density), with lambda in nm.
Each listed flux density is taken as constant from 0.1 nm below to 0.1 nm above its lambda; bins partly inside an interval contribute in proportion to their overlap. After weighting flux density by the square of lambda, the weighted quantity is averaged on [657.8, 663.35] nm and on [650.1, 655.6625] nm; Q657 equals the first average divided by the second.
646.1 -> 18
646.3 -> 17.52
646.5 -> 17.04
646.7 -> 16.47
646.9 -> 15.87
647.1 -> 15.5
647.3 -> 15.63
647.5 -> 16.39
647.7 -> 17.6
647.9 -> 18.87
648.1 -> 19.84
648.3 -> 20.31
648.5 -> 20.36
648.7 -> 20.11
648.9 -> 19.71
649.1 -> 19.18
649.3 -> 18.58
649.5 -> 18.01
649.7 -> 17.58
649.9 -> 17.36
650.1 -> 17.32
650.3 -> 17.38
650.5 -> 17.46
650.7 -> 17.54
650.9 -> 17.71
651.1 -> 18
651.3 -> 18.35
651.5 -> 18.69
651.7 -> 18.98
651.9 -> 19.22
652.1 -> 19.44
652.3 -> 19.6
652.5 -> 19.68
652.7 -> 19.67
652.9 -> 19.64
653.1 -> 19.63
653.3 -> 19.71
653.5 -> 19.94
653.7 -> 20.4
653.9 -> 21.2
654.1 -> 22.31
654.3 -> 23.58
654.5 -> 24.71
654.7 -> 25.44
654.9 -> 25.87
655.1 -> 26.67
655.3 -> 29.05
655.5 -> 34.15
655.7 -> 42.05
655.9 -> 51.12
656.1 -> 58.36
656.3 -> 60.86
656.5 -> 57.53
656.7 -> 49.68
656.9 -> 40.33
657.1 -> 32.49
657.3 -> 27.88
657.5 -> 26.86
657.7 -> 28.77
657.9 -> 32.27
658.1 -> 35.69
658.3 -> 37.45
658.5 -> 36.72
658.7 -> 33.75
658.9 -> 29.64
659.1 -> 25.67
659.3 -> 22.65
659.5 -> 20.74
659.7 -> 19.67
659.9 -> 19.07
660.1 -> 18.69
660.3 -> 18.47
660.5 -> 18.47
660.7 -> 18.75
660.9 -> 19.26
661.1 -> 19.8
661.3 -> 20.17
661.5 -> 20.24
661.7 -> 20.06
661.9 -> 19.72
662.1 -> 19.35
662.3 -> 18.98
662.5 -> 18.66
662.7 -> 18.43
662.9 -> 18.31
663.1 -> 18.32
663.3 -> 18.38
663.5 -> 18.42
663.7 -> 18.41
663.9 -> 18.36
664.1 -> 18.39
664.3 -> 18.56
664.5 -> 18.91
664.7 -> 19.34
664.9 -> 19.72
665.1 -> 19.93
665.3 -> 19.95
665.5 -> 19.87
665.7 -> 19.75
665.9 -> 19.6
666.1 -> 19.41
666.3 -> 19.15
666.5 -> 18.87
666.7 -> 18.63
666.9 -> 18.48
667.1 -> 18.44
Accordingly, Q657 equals 1.09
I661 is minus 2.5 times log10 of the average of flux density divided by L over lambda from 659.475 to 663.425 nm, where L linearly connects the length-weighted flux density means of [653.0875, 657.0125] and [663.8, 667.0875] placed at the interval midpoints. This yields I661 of 0.28 mag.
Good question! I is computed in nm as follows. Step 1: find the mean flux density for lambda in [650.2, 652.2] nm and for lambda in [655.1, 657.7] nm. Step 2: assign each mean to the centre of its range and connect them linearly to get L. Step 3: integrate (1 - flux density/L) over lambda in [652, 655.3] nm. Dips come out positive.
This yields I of 0.81 nm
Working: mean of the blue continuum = 18.3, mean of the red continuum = 41.4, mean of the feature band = 21.9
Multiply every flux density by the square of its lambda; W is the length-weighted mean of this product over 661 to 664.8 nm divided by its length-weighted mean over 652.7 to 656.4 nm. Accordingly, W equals 0.65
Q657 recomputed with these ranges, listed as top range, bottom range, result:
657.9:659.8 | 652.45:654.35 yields 1.45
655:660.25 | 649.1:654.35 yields 1.83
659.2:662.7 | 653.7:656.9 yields 0.55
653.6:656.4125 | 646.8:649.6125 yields 1.87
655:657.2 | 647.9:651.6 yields 2.41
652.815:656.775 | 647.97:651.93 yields 1.78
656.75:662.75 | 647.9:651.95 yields 1.38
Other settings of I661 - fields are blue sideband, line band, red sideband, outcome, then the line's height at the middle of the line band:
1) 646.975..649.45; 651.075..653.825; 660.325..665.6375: -0.04 mag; 18.7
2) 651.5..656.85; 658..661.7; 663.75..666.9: 0.02 mag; 24.2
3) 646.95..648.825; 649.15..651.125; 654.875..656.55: 0.38 mag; 25.4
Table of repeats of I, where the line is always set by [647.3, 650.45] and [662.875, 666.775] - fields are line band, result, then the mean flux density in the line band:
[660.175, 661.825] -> -0.04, 19.4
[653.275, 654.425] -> -0.17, 21.4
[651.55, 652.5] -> -0.04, 19.3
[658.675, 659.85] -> -0.36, 24.6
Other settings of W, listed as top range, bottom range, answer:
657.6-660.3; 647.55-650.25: 1.51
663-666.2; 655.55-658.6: 0.48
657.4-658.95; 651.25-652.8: 1.73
